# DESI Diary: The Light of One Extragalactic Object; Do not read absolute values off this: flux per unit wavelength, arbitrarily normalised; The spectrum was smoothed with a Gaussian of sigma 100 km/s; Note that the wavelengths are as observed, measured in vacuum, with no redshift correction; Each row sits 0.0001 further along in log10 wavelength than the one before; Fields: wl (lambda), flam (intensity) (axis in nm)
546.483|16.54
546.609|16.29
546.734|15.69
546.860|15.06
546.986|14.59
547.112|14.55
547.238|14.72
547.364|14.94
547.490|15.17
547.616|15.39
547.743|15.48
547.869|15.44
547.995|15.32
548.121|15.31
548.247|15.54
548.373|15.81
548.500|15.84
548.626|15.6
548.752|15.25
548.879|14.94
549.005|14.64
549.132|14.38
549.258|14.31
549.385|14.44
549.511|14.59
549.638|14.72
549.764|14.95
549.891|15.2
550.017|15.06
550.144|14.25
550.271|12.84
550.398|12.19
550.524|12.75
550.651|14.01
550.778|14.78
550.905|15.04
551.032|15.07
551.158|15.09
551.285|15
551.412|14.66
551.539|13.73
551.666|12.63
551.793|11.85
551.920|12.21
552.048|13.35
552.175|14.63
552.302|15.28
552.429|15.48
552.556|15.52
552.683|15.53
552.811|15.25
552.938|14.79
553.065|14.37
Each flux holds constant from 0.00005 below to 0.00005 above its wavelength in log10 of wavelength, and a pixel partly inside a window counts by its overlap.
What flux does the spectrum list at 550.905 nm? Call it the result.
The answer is 15.04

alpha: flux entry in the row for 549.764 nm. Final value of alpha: 14.95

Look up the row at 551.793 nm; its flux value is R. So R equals 11.85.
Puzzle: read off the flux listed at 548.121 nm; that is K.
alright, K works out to 15.31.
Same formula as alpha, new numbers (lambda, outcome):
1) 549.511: 14.59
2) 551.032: 15.07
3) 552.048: 13.35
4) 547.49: 15.17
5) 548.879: 14.94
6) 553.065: 14.37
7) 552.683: 15.53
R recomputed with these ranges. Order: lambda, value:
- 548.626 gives 15.6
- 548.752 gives 15.25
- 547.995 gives 15.32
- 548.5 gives 15.84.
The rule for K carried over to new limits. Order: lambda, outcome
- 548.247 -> 15.54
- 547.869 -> 15.44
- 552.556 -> 15.52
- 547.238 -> 14.72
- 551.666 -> 12.63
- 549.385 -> 14.44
